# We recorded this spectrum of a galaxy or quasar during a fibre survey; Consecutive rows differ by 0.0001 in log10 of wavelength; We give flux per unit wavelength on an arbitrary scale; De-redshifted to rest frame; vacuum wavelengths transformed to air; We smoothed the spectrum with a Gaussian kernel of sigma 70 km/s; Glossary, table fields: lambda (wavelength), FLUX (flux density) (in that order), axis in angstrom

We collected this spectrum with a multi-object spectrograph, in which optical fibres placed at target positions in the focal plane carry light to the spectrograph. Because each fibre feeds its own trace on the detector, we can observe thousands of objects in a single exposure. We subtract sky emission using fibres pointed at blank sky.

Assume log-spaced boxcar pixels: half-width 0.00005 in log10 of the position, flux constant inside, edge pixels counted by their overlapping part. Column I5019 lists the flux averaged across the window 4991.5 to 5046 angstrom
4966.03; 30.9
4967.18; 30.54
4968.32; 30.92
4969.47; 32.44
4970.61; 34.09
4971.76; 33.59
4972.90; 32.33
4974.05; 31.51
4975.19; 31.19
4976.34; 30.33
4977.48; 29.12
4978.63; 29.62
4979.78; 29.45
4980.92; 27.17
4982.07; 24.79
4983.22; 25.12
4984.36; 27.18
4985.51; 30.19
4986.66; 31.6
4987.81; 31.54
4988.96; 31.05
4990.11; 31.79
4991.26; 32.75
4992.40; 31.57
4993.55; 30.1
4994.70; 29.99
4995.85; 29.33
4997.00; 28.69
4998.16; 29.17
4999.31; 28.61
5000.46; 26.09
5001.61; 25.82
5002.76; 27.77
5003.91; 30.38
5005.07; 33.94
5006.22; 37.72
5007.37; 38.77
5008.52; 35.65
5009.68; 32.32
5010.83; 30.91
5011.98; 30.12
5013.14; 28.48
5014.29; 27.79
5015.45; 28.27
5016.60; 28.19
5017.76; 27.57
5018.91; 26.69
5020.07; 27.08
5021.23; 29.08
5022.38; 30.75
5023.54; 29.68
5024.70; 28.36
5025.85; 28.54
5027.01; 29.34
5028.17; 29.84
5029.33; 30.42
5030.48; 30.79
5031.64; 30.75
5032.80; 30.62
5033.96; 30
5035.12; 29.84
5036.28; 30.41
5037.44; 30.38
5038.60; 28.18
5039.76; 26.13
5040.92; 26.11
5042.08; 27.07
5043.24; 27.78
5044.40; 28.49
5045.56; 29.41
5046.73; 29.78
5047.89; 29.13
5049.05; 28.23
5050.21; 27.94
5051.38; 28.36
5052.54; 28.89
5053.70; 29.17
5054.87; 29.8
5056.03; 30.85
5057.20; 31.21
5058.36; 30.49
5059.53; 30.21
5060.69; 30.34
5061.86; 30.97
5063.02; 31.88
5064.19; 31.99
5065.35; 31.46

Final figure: 29.7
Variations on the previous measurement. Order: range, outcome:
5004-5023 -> 30.8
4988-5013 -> 31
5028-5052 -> 29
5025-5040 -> 29.7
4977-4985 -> 27.5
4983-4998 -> 30.2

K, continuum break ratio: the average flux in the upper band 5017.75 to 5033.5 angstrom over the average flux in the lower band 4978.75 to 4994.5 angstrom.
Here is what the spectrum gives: 0.99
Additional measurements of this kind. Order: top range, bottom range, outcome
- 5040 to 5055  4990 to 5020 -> 0.94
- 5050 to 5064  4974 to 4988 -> 1.04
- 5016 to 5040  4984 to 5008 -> 0.95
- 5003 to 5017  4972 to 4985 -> 1.10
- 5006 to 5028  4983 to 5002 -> 1.02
